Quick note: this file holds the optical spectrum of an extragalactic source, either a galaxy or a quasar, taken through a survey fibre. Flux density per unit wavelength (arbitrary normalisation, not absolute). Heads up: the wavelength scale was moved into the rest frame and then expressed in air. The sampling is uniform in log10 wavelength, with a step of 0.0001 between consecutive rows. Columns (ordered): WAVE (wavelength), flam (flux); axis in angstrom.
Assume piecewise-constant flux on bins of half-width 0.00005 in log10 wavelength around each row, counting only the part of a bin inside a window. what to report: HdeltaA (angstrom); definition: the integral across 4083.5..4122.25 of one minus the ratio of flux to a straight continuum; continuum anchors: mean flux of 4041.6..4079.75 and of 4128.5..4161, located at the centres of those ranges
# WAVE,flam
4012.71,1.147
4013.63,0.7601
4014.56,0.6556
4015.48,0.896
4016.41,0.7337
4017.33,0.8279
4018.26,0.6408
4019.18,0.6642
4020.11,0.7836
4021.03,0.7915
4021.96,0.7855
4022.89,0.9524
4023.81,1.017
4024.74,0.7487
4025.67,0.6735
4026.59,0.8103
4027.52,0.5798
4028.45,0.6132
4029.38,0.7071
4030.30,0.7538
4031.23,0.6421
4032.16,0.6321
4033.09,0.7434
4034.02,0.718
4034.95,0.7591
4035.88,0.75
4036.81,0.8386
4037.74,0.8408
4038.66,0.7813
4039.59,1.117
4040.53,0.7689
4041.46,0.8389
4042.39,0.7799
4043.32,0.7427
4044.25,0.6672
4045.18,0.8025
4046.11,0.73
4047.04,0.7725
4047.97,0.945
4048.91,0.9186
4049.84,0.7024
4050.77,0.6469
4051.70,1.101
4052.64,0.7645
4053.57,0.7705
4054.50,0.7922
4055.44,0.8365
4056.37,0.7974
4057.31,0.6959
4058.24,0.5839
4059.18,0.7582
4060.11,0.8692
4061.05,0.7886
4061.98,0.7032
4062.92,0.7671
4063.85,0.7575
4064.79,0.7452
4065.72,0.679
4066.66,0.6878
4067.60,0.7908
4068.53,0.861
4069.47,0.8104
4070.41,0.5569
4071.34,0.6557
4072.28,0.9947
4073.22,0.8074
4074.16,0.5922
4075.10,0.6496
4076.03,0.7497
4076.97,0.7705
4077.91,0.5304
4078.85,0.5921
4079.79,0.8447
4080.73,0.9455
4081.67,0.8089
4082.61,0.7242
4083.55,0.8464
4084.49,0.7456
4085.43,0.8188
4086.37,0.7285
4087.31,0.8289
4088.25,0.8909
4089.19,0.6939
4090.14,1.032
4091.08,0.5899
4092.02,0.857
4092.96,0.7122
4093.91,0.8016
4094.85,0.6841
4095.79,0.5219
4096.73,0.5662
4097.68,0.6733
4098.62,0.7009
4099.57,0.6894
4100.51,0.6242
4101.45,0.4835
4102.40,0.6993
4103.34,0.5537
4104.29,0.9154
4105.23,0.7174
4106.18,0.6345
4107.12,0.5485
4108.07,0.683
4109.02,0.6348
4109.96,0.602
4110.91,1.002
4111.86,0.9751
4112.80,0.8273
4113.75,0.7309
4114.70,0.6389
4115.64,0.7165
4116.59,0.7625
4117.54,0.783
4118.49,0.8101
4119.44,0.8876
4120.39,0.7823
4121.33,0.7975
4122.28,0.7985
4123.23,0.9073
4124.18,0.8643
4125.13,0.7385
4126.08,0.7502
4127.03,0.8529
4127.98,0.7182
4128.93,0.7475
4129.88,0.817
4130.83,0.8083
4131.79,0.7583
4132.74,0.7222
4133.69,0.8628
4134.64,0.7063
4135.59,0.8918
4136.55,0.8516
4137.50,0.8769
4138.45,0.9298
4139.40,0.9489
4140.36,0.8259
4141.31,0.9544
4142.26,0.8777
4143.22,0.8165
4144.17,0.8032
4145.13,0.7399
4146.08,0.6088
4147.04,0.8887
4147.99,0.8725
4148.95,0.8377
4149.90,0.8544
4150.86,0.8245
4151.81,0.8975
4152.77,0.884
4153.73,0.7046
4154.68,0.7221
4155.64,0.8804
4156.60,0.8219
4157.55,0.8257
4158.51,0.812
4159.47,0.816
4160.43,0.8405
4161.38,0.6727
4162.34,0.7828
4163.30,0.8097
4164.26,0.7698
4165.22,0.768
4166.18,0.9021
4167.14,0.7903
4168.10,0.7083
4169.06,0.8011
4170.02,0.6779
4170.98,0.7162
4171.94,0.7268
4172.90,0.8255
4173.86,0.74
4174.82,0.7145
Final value 2.7 angstrom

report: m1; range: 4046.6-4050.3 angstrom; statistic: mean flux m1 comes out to 0.835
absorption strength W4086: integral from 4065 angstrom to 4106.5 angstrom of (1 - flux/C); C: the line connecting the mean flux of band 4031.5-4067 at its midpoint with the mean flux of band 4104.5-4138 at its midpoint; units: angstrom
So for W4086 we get 2.6 angstrom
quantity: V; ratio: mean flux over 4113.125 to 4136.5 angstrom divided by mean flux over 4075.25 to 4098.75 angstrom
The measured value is 1.05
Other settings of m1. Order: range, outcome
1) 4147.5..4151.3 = 0.848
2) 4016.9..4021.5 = 0.741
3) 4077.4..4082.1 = 0.743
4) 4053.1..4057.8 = 0.778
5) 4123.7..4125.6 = 0.802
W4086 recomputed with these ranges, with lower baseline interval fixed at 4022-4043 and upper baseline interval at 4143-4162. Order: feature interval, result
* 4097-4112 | 2.0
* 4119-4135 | 0.1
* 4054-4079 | 1.5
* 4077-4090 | 0.2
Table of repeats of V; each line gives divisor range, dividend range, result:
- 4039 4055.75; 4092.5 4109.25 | 0.81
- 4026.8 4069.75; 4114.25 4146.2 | 1.05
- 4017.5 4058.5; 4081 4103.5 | 0.94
